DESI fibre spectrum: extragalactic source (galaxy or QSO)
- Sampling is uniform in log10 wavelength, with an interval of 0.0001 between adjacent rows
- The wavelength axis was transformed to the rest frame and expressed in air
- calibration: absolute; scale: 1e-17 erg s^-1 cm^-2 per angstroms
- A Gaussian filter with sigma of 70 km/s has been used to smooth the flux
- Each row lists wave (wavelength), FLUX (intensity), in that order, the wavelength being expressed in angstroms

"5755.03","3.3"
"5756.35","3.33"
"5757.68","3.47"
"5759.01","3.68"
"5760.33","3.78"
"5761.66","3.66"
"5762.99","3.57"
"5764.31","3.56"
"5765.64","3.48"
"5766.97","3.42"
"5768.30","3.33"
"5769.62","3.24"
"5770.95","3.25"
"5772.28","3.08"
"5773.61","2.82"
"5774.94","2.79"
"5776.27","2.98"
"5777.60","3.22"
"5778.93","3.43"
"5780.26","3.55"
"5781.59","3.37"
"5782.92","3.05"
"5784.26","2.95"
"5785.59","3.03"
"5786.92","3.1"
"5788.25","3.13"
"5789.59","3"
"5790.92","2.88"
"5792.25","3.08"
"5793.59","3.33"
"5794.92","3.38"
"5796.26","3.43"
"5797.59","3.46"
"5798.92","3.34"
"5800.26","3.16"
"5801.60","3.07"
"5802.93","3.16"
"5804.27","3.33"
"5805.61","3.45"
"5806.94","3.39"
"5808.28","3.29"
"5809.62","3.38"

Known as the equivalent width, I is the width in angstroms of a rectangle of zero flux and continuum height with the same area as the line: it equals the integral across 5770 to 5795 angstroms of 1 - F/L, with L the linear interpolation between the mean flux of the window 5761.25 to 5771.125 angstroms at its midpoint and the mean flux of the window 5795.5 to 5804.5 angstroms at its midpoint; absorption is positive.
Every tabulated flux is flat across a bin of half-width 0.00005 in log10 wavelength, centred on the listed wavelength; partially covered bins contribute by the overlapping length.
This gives 1.8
